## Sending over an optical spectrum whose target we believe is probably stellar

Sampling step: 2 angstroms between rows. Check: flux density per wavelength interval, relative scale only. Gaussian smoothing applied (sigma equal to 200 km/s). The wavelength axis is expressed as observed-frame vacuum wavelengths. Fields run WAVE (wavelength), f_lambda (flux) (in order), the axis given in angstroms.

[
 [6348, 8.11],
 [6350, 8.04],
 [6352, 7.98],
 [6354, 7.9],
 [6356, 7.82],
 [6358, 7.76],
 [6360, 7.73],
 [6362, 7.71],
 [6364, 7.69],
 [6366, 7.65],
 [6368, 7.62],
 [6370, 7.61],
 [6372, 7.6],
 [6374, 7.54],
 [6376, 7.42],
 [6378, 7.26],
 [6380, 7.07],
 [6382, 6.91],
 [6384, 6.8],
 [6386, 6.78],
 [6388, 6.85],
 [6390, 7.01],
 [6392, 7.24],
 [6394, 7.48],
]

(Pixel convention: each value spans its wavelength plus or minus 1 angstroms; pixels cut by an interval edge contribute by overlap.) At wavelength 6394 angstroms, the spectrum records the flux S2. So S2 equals 7.48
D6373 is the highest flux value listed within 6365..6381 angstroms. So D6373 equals 7.65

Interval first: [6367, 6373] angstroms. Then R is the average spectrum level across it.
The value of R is 7.61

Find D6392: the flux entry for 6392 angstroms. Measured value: 7.24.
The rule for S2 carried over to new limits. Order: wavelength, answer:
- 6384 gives 6.8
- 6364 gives 7.69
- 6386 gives 6.78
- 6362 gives 7.71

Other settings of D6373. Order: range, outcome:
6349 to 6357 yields 8.04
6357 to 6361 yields 7.76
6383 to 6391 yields 7.01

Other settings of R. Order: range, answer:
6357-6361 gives 7.75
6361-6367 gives 7.68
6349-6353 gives 8.01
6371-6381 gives 7.38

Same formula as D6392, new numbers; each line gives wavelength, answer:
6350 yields 8.04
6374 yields 7.54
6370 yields 7.61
